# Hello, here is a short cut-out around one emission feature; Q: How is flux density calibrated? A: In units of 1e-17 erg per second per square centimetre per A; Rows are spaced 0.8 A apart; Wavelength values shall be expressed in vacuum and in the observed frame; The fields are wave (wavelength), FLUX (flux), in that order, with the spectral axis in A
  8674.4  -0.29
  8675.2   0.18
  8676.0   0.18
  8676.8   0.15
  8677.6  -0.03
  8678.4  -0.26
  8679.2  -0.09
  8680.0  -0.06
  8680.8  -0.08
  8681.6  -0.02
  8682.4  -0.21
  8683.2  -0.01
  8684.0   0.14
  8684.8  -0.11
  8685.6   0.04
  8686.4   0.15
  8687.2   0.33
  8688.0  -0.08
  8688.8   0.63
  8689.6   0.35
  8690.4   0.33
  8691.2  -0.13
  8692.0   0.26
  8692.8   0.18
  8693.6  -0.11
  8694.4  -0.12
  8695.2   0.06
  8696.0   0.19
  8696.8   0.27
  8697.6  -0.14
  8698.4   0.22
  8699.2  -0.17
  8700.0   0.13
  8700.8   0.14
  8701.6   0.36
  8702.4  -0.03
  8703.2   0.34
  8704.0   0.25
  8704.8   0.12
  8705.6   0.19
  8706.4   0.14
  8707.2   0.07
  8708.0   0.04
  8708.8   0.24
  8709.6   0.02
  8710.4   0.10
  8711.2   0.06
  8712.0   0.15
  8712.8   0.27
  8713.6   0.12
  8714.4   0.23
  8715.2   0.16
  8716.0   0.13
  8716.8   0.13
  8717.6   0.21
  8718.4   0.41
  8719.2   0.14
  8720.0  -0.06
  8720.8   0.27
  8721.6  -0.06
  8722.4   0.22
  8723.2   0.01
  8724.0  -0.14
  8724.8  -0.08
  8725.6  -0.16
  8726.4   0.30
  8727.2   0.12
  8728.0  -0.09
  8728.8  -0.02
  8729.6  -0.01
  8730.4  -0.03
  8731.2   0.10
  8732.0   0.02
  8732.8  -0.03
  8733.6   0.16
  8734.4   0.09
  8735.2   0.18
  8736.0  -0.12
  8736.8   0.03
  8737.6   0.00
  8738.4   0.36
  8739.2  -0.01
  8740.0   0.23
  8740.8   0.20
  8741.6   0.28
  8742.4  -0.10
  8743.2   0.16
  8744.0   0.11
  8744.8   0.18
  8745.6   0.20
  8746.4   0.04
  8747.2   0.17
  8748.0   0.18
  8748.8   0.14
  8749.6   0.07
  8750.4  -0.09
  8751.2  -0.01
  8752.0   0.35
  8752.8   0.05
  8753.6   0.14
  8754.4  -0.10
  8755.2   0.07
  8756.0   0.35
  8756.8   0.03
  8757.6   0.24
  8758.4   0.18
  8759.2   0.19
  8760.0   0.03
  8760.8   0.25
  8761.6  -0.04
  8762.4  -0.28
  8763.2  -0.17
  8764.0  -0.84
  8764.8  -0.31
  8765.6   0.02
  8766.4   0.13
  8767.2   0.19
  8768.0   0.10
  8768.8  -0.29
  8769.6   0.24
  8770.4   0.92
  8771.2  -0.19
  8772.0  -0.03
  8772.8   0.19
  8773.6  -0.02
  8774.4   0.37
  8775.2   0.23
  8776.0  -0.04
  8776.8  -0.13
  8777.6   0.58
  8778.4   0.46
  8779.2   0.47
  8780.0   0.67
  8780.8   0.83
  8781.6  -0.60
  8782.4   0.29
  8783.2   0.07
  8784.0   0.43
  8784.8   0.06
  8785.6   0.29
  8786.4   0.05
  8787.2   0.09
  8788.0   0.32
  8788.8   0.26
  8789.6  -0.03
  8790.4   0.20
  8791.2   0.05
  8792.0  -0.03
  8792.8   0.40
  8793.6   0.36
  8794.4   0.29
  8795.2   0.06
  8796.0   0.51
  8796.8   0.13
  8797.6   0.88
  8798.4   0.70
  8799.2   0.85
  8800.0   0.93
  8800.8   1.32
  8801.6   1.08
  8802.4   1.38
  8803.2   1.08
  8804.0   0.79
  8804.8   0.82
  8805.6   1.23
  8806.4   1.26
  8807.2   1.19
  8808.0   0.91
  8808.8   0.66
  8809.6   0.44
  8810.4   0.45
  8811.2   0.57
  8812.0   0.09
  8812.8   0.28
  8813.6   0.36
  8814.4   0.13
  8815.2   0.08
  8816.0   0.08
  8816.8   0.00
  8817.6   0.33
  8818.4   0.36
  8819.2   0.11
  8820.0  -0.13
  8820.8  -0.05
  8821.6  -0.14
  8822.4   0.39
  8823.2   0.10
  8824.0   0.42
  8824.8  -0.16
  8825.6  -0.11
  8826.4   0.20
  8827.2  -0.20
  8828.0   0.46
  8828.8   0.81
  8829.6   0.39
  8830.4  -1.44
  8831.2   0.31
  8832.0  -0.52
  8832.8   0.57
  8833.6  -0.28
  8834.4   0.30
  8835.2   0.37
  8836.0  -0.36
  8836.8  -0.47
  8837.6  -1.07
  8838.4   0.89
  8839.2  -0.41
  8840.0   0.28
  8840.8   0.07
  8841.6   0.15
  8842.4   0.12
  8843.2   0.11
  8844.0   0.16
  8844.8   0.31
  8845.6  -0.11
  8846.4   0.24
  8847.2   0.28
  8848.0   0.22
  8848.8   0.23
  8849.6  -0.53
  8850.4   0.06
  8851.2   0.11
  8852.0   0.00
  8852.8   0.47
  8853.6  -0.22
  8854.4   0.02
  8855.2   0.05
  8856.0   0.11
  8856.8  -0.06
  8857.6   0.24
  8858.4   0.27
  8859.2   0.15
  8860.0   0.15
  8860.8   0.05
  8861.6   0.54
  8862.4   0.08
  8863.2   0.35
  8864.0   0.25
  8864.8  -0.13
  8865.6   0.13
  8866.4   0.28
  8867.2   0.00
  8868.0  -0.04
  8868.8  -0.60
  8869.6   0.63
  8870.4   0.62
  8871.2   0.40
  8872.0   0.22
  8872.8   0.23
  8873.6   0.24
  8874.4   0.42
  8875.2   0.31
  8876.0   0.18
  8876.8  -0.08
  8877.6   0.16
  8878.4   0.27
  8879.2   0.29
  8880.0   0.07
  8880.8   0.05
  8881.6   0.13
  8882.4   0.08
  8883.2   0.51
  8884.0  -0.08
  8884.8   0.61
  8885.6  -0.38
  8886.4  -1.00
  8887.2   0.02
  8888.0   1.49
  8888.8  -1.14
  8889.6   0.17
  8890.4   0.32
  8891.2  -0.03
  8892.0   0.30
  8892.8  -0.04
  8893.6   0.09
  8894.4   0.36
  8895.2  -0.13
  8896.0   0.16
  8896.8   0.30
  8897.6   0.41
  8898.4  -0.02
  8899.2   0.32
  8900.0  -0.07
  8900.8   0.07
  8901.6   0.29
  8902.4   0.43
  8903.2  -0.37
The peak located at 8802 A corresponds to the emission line [O II]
